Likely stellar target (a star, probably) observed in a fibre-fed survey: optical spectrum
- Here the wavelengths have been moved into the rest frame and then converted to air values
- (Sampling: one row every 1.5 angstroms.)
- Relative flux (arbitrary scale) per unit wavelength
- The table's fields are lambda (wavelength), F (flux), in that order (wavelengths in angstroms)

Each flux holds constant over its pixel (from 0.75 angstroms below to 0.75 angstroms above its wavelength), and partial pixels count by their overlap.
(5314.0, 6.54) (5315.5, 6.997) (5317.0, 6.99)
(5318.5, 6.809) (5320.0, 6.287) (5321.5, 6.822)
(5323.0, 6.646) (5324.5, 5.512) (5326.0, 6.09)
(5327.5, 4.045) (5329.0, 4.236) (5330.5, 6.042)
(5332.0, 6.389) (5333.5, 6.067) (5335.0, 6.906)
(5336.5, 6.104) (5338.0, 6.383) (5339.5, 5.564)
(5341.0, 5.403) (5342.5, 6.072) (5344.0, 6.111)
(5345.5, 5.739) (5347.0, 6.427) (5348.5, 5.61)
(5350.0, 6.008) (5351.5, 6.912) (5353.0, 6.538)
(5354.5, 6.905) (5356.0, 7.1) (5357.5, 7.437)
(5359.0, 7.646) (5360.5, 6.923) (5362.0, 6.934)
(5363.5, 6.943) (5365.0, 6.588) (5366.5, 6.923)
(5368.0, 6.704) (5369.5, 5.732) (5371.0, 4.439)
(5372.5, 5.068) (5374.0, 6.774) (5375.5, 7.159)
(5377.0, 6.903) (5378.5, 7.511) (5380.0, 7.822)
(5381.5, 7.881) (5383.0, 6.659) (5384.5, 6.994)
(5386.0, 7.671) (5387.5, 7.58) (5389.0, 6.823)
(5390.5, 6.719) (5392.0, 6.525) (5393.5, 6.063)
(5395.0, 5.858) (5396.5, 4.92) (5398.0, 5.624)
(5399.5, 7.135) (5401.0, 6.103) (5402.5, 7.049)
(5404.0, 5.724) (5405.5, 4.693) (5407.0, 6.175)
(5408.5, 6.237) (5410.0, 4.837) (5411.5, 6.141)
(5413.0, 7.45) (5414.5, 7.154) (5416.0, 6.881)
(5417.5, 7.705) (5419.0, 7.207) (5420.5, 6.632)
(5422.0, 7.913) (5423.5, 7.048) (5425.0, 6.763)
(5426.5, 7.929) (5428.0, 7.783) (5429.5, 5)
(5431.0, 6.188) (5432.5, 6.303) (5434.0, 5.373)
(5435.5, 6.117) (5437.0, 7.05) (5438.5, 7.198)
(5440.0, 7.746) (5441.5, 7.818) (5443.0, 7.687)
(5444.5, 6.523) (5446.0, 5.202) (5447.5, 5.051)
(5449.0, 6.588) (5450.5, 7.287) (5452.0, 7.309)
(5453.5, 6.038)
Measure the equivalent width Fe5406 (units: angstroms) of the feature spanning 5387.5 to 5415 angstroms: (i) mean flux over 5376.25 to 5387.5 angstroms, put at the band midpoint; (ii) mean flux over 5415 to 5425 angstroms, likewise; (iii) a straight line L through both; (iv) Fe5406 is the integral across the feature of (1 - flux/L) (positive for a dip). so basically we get 4.0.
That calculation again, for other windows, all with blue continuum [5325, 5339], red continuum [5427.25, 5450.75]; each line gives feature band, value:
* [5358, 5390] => -3.97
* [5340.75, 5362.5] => -2.20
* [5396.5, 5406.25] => 0.48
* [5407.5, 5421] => -0.67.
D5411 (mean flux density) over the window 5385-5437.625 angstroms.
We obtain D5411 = 6.53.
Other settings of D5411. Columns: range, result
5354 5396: 6.78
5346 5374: 6.49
